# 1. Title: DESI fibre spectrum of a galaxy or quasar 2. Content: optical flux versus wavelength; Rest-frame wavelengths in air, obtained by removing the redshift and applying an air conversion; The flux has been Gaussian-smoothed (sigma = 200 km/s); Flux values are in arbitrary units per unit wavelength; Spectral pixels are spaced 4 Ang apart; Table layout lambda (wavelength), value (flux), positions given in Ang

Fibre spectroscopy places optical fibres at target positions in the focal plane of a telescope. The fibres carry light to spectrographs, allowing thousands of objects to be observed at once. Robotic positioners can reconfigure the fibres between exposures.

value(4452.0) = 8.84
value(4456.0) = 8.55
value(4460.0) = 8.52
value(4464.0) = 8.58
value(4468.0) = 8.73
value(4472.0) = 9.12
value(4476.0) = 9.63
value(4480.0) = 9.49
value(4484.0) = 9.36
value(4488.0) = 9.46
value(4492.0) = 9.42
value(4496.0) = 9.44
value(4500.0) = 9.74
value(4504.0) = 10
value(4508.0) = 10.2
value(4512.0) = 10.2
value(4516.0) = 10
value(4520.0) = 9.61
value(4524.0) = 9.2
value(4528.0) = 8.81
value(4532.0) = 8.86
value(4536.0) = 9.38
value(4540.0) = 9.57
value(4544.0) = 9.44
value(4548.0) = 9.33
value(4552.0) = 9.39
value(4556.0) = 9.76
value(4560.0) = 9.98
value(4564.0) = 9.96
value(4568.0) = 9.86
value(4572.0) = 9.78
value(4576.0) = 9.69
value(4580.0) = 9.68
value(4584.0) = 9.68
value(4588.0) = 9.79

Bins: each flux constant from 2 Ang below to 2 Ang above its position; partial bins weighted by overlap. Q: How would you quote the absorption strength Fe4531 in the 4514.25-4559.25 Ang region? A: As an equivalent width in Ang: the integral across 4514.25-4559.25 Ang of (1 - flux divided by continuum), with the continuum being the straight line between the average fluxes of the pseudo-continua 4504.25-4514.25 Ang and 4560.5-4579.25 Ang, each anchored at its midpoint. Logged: 2.7 Ang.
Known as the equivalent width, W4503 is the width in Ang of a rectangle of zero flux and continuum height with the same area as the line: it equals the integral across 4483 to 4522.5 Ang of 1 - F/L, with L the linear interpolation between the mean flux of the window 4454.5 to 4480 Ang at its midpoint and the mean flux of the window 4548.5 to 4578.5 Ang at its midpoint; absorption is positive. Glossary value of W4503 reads -2.25 Ang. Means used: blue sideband 8.91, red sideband 9.75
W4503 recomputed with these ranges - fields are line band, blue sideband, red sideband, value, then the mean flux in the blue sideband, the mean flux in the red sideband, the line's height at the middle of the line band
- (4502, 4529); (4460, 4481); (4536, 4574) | -1.1 Ang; 9.04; 9.66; 9.37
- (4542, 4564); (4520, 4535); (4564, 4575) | -0.2 Ang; 9.07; 9.83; 9.53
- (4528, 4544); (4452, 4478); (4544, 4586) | 0.4 Ang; 8.85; 9.7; 9.45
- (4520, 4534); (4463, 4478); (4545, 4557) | 0.4 Ang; 9.04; 9.47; 9.34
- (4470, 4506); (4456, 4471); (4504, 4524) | -1.0 Ang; 8.64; 9.92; 9.26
